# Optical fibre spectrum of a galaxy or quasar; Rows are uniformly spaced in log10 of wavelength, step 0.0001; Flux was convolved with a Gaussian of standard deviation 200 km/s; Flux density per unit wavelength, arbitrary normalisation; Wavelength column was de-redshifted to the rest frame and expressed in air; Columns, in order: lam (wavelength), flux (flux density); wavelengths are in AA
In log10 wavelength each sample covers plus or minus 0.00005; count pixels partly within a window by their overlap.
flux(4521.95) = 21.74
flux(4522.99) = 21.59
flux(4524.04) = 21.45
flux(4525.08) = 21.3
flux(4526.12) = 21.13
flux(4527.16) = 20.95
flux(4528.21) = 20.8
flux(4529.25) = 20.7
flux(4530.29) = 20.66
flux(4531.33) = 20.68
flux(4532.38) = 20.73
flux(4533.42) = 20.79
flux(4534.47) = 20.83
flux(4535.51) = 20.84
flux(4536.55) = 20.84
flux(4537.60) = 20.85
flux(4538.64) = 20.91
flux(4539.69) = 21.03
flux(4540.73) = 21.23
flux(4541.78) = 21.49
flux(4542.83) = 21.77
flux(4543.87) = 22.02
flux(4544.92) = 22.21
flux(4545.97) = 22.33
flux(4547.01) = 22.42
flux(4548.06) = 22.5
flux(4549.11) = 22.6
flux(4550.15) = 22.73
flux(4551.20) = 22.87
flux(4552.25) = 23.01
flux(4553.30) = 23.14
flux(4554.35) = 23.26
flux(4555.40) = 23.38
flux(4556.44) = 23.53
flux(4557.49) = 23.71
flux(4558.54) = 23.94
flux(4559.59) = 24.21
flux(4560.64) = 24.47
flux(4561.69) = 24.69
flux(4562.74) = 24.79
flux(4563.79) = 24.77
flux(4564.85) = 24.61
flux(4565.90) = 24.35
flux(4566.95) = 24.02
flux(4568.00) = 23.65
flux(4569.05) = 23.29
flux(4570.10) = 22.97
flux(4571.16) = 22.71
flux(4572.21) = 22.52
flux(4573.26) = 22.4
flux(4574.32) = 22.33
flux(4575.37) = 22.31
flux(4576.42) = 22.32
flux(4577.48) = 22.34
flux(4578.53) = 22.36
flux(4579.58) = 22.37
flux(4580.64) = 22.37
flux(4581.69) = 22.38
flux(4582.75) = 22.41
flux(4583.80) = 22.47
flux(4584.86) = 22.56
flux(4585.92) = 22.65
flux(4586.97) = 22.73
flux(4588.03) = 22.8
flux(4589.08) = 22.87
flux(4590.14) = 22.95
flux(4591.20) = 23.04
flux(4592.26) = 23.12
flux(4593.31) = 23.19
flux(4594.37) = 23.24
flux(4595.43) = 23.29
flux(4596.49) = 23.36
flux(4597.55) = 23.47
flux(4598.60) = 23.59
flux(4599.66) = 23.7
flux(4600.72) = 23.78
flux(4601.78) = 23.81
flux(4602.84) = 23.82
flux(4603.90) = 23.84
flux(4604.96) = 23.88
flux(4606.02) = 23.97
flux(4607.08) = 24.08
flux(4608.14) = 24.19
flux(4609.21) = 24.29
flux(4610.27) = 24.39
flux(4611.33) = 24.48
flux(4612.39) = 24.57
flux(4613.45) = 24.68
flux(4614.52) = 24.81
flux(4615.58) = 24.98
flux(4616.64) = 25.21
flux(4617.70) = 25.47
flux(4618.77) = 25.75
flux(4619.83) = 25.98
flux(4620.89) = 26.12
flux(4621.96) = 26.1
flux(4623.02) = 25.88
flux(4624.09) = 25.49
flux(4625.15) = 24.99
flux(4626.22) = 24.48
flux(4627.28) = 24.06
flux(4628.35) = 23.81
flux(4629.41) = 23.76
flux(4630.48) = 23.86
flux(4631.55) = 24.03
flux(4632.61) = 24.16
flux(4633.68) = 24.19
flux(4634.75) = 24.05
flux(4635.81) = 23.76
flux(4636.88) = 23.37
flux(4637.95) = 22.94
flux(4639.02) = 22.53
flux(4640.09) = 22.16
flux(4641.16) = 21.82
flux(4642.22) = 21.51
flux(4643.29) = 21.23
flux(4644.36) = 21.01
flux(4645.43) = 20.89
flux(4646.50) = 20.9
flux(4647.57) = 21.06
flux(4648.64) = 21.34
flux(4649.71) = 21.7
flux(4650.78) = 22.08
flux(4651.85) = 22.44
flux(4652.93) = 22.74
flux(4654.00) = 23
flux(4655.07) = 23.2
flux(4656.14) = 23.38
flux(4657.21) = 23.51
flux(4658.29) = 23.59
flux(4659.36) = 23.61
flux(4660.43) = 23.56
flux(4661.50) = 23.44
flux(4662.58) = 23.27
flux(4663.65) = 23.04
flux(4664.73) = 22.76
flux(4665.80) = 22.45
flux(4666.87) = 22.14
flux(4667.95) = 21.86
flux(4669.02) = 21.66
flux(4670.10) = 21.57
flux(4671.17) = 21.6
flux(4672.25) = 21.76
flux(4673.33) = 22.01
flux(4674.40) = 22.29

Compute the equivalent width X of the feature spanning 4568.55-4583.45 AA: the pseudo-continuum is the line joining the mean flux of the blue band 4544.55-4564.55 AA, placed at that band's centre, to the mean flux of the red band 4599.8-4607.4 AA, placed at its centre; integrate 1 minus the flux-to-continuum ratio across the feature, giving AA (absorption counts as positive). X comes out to 0.70 AA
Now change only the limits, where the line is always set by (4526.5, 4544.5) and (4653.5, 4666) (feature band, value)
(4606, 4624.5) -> -2.1 AA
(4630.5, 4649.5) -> 0.4 AA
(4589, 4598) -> -0.5 AA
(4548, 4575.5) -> -2.5 AA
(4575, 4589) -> -0.4 AA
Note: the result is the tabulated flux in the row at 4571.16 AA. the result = 22.71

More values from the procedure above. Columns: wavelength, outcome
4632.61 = 24.16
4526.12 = 21.13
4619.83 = 25.98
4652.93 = 22.74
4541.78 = 21.49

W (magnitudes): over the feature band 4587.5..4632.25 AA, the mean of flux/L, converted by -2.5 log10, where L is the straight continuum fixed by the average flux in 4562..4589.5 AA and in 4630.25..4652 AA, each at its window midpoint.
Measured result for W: -0.071 mag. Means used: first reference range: 23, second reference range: 22.4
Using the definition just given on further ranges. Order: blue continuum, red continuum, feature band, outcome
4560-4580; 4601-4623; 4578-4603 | 0.05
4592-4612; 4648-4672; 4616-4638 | -0.06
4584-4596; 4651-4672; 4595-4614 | -0.05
